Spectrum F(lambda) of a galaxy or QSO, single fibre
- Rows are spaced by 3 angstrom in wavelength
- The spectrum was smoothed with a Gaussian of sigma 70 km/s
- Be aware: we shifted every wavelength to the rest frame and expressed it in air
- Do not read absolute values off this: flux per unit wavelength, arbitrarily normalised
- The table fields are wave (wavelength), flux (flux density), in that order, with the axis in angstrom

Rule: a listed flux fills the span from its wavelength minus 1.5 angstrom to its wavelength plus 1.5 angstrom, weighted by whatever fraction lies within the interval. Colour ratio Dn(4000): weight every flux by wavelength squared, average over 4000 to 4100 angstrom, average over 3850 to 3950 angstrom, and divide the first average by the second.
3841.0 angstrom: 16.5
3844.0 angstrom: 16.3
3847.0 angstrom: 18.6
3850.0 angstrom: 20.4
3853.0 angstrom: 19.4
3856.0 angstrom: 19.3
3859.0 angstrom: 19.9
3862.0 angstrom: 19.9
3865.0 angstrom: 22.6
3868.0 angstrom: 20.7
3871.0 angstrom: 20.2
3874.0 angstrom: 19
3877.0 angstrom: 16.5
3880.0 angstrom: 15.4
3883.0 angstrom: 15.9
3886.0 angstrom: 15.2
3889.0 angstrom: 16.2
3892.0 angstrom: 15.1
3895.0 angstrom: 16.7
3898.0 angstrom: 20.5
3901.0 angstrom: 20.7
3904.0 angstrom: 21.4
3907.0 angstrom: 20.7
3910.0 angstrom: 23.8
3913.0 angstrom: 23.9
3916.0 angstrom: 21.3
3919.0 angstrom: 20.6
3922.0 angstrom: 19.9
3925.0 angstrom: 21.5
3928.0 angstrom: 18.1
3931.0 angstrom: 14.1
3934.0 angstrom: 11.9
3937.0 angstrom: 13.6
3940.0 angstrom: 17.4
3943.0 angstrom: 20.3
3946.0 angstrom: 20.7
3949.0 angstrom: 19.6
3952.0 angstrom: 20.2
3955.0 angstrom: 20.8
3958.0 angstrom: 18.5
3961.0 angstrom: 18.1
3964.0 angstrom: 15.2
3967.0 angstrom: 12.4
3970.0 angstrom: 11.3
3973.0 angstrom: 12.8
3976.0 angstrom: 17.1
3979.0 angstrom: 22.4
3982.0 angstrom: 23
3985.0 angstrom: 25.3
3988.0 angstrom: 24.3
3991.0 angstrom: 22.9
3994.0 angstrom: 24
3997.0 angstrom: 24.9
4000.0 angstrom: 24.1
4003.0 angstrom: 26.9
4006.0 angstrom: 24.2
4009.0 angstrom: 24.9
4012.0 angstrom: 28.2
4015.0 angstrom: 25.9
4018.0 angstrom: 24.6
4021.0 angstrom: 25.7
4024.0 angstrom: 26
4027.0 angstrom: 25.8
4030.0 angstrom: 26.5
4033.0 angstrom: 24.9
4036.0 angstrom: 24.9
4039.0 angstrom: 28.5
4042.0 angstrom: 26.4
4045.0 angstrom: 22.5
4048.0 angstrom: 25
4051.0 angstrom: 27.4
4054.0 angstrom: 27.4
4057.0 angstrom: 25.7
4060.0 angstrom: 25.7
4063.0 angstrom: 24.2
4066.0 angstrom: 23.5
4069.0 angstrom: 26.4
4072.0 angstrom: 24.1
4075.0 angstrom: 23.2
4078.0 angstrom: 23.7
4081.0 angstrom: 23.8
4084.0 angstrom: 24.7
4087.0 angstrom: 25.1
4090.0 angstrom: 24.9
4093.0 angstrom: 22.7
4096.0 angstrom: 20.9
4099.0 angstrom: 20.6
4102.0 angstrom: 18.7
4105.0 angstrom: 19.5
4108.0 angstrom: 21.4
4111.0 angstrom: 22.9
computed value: 1.4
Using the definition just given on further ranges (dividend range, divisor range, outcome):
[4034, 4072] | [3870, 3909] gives 1.54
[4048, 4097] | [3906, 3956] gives 1.37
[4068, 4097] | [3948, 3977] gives 1.54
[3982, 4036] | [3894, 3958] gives 1.35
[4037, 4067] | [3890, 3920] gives 1.35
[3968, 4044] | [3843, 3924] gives 1.31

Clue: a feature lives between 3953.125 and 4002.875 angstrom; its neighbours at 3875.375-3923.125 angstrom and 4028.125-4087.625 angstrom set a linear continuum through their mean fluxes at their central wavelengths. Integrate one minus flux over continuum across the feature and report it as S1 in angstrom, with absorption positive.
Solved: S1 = 4.8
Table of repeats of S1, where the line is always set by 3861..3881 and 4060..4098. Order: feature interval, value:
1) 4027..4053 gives -3.1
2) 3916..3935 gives 2.2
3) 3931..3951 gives 3.6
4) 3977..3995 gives -1.3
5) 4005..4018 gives -1.9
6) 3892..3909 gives 0.2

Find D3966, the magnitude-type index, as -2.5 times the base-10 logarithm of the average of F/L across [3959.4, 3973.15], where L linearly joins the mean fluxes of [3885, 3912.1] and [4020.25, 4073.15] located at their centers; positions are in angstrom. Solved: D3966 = 0.48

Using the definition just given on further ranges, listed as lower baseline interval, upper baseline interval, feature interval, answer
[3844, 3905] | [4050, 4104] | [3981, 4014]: -0.14 mag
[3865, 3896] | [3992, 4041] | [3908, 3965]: 0.09 mag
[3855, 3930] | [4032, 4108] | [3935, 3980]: 0.22 mag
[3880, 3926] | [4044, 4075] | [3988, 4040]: -0.09 mag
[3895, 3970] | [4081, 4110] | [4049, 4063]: -0.22 mag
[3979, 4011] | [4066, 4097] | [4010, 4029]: -0.07 mag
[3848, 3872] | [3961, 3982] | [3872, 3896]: 0.18 mag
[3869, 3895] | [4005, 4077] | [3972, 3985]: 0.12 mag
